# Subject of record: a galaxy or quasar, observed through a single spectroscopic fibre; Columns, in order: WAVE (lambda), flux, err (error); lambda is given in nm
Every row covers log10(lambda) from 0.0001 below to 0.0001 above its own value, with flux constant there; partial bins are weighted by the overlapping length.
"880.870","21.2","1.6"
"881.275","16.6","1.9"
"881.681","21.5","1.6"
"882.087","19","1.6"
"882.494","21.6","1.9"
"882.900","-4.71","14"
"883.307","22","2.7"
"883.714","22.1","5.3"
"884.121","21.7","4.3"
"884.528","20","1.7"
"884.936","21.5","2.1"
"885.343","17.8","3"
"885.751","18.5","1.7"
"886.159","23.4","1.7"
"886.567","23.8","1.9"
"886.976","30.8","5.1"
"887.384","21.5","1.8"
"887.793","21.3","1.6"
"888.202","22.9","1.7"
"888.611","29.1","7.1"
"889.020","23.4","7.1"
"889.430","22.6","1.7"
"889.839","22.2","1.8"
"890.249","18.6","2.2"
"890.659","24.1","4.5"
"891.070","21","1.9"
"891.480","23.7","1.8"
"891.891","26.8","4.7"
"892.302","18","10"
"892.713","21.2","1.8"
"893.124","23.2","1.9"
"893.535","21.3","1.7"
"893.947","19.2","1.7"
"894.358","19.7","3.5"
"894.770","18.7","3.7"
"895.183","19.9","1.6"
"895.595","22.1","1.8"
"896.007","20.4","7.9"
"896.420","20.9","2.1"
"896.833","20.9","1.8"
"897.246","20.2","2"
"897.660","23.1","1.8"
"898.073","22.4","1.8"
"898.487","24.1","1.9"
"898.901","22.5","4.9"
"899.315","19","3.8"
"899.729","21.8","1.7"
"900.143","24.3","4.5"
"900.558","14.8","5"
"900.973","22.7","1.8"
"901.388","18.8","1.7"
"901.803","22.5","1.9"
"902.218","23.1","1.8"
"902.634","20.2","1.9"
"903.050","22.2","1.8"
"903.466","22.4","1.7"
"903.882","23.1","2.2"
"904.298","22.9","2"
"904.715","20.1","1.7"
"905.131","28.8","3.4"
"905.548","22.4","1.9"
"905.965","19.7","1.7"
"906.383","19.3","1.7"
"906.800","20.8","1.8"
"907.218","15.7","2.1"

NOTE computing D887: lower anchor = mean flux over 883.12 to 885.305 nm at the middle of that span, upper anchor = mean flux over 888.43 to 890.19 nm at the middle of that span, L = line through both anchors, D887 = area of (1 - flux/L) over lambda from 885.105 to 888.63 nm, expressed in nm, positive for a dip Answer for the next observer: -0.05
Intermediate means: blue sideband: 21.2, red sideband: 23.8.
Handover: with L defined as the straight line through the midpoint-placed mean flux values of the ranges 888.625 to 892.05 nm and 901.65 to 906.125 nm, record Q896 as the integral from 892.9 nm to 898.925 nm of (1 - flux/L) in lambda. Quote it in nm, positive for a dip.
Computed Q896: 0.44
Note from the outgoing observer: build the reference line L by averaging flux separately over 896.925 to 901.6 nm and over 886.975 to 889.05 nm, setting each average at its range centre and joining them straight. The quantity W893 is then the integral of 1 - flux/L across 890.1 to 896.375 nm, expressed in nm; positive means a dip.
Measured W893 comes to 0.47 nm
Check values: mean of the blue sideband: 24.4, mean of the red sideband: 21.2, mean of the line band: 21.2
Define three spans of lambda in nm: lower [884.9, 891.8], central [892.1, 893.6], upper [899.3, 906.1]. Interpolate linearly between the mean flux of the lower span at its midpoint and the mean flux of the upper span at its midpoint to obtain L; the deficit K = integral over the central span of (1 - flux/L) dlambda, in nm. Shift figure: 0.11 nm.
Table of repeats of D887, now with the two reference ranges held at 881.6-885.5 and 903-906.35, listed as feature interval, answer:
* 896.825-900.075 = -0.10 nm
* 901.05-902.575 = 0.04 nm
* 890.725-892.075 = -0.27 nm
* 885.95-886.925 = -0.31 nm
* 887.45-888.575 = -0.23 nm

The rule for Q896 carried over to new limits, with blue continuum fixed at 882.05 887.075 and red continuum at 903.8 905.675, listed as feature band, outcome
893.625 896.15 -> 0.183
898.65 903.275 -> 0.342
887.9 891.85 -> -0.487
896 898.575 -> 0.045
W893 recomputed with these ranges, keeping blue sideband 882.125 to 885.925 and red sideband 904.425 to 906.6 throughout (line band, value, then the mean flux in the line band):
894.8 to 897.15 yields -0.050 nm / 20.6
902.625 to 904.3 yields -0.047 nm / 22.3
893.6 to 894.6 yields 0.008 nm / 19.7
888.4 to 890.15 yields -0.470 nm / 24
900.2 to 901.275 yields 0.082 nm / 19.5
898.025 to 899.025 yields -0.117 nm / 23.1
